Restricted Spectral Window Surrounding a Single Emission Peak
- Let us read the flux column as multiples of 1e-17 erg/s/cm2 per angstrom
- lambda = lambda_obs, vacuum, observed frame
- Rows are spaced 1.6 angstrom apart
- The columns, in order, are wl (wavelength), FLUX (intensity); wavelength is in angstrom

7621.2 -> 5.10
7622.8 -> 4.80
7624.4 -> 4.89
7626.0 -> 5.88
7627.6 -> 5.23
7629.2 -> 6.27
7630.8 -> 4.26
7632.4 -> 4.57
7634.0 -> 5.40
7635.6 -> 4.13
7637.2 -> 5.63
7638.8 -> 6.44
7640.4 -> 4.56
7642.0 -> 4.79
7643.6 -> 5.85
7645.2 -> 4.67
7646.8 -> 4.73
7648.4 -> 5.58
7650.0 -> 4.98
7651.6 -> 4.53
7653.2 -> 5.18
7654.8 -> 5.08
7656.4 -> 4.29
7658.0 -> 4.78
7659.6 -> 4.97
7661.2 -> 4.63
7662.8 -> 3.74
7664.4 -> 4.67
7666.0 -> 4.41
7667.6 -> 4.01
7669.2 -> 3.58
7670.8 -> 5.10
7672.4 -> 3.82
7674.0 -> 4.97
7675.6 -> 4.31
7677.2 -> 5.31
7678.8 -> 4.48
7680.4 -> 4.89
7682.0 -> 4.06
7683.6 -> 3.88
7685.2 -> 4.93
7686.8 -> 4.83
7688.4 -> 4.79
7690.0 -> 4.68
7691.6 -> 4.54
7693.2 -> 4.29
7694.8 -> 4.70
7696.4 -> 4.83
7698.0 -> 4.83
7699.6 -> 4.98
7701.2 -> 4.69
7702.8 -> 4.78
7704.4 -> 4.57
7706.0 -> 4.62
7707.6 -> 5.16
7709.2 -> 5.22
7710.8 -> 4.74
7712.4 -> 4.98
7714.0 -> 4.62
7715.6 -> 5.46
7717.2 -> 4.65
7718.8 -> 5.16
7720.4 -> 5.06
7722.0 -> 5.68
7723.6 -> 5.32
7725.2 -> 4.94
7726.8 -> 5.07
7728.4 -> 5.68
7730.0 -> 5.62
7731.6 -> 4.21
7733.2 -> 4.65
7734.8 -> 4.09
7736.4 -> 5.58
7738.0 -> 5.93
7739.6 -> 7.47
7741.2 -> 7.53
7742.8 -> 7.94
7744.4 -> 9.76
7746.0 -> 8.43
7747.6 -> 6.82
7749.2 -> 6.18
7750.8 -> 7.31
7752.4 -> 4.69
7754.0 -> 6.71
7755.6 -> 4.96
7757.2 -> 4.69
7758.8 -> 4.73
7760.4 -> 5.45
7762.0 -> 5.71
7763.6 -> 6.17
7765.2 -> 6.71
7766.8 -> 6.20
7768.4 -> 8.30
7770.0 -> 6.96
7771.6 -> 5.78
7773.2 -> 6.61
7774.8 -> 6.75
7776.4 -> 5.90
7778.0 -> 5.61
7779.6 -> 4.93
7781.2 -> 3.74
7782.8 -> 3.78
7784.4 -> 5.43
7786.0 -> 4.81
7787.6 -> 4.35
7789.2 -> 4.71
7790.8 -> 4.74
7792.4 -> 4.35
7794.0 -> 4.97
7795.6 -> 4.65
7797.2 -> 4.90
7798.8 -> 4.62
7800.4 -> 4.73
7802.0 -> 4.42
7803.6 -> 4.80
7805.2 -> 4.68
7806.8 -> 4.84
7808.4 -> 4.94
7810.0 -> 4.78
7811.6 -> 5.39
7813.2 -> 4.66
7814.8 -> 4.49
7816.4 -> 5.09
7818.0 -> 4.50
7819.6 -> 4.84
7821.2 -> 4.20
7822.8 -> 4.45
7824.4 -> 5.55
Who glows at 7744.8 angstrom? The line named H-alpha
